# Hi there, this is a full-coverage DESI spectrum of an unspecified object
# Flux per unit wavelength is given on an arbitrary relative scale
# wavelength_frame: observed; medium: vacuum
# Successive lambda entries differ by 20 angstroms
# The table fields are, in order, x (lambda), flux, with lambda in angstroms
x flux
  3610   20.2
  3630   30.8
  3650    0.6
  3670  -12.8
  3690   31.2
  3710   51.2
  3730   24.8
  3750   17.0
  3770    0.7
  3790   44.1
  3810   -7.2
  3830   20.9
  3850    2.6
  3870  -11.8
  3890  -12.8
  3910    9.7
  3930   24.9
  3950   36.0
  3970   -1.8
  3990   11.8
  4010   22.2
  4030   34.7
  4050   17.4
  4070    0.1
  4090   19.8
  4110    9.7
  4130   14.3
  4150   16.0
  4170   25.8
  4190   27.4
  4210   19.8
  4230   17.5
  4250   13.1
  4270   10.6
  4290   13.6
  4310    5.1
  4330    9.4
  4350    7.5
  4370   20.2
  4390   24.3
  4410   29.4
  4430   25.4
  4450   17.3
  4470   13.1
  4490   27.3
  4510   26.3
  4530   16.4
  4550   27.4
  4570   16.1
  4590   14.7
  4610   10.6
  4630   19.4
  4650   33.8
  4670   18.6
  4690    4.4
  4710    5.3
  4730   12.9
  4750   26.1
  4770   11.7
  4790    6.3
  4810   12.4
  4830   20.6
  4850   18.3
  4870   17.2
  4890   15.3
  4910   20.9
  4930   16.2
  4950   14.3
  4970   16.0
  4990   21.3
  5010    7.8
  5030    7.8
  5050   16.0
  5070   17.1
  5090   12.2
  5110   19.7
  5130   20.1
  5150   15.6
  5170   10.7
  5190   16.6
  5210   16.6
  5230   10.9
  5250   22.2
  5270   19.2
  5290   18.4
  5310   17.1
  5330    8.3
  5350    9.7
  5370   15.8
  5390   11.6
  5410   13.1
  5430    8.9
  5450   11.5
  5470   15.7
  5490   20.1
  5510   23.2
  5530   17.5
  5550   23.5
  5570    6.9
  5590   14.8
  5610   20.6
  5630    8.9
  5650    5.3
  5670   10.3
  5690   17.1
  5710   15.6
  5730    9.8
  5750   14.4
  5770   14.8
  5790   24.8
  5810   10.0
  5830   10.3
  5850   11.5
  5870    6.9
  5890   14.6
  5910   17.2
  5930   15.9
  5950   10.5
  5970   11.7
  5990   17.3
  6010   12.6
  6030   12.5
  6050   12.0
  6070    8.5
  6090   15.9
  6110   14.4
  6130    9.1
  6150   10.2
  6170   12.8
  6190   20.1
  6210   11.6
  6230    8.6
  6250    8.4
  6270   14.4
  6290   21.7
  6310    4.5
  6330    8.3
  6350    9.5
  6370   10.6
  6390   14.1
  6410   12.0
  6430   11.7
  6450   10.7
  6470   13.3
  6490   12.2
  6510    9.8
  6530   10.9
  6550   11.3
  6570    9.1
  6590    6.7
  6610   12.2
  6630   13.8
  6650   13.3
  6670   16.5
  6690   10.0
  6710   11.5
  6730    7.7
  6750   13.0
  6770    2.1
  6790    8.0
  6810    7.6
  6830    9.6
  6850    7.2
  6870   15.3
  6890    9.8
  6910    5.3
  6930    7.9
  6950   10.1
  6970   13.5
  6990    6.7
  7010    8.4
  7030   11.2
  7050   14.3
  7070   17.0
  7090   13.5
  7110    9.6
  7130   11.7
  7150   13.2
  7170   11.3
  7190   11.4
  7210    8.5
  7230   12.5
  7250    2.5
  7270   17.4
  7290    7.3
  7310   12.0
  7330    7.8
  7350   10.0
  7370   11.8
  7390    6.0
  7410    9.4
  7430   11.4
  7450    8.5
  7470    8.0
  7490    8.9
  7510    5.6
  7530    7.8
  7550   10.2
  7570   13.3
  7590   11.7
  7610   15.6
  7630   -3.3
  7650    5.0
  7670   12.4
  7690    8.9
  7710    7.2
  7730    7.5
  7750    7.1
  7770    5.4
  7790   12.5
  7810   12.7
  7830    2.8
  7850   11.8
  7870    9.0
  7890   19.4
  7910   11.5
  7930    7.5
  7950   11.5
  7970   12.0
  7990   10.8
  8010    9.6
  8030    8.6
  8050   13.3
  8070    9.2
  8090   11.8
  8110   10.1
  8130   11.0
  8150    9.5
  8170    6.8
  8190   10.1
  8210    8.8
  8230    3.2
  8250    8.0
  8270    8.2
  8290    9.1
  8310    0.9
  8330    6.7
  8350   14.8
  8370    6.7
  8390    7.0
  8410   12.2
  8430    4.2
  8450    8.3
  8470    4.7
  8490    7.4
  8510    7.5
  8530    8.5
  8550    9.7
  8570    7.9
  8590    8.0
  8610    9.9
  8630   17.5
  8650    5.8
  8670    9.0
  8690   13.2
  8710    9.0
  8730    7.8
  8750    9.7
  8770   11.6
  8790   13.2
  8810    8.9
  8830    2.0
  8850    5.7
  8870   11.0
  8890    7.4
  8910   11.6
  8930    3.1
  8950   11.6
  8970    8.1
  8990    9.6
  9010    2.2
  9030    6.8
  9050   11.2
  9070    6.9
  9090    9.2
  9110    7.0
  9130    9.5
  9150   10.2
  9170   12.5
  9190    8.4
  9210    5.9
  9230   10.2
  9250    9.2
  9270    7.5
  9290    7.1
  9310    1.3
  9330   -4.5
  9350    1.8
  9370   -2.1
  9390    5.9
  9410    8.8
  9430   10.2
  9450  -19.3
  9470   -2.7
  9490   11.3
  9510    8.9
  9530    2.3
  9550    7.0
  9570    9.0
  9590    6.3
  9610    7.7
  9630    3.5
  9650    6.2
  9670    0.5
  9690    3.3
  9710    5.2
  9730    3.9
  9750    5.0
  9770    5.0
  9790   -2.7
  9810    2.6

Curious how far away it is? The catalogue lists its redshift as 0.08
